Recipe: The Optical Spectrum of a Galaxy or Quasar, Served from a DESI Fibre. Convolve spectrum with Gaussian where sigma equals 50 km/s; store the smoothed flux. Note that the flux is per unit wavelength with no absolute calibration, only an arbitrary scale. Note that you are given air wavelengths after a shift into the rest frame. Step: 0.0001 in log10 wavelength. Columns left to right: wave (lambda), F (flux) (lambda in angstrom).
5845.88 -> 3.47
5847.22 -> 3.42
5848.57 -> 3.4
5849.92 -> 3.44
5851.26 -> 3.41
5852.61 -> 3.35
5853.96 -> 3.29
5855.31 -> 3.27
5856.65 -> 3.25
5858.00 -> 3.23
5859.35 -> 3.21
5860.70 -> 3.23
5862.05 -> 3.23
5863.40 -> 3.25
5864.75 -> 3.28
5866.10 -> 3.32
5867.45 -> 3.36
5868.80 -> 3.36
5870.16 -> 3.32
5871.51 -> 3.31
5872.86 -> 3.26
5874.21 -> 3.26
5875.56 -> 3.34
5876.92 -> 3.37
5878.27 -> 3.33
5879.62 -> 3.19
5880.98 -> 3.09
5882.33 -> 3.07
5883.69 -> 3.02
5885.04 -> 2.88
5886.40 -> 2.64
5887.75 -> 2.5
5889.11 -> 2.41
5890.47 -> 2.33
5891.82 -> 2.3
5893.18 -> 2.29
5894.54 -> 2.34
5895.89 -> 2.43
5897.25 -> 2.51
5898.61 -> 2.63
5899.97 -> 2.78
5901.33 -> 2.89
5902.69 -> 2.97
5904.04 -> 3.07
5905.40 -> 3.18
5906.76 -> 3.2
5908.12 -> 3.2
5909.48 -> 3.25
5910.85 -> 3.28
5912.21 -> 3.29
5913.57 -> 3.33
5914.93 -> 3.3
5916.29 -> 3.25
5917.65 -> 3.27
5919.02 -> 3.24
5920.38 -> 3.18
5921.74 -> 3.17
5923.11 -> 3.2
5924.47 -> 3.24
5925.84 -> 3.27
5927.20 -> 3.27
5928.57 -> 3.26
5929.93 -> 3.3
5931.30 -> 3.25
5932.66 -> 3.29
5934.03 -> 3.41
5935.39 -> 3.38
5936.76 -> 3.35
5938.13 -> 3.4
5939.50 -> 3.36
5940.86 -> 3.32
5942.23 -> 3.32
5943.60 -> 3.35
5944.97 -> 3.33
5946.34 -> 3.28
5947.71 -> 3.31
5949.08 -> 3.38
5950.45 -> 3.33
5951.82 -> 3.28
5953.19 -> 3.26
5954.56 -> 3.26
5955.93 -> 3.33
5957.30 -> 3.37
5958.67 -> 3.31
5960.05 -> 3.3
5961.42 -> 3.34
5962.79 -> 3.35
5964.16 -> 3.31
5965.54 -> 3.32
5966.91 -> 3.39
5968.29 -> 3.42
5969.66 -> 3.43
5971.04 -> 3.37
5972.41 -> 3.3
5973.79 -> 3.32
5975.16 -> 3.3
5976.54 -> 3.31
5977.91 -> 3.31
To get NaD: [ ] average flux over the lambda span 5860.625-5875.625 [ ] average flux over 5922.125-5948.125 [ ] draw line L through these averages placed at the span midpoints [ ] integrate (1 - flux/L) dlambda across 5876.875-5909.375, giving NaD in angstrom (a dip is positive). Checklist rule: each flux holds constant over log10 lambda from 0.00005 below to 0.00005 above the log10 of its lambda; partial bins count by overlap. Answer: 4.8 angstrom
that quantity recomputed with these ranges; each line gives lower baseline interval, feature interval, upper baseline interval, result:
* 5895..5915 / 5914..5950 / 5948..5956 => -1.3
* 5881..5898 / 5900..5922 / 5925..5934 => -1.7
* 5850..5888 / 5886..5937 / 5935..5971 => 4.1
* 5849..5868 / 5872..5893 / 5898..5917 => 1.9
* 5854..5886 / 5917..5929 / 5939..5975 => 0.2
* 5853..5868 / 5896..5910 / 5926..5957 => 1.5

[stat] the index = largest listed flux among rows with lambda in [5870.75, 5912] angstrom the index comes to 3.37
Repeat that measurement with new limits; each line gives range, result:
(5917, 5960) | 3.41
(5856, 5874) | 3.36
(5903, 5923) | 3.33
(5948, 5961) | 3.38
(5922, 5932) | 3.3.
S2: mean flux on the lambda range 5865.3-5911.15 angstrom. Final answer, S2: 2.96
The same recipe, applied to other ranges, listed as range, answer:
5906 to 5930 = 3.25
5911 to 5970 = 3.31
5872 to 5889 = 3.06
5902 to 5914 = 3.19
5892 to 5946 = 3.13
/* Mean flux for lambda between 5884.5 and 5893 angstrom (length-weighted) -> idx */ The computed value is 2.49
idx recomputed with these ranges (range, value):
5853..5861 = 3.25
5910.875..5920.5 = 3.27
